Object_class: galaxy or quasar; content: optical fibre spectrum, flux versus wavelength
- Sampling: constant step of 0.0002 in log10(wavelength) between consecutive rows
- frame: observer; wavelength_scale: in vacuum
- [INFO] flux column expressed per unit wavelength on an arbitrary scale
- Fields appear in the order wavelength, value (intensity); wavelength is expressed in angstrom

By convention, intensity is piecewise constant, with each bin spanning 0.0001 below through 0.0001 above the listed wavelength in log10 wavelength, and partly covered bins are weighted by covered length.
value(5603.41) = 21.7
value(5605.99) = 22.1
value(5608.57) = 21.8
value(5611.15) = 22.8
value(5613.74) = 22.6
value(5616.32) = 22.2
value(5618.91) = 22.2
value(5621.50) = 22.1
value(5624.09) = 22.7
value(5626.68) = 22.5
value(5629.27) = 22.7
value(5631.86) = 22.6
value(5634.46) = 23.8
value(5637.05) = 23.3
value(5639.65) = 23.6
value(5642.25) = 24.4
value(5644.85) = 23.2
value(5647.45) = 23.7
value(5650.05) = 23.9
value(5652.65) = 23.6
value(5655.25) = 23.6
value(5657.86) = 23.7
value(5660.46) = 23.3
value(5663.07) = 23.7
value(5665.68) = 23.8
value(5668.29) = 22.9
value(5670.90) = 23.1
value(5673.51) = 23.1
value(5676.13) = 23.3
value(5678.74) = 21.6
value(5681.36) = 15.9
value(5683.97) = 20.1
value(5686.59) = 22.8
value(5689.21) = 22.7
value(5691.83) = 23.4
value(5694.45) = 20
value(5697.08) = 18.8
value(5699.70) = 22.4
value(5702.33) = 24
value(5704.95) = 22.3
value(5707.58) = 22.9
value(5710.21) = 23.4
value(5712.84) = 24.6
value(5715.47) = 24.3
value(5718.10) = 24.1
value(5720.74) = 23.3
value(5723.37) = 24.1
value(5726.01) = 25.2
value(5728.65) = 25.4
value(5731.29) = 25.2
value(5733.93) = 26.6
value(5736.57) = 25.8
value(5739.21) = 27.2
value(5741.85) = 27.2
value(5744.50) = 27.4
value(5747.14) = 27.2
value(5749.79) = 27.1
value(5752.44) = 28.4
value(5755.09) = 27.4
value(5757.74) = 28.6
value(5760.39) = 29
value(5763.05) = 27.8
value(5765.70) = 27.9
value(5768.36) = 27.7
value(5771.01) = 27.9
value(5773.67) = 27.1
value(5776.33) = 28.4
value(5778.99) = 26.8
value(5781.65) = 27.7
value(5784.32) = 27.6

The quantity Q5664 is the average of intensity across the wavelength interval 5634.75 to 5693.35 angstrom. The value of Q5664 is 22.9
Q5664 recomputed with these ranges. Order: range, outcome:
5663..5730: 22.7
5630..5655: 23.6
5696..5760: 25.2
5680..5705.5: 21.2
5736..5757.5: 27.3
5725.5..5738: 25.7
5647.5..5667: 23.7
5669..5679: 22.9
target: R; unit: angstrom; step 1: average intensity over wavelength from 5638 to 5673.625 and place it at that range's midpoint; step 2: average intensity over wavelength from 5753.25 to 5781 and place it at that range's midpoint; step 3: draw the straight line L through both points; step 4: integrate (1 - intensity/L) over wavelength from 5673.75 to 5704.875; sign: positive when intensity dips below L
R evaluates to 4.2 angstrom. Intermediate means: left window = 23.6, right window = 27.9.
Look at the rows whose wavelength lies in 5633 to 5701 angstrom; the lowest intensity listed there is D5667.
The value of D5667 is 15.9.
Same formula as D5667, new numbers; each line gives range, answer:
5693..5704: 18.8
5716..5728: 23.3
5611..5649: 22.1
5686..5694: 22.7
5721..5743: 24.1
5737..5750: 27.1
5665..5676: 22.9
